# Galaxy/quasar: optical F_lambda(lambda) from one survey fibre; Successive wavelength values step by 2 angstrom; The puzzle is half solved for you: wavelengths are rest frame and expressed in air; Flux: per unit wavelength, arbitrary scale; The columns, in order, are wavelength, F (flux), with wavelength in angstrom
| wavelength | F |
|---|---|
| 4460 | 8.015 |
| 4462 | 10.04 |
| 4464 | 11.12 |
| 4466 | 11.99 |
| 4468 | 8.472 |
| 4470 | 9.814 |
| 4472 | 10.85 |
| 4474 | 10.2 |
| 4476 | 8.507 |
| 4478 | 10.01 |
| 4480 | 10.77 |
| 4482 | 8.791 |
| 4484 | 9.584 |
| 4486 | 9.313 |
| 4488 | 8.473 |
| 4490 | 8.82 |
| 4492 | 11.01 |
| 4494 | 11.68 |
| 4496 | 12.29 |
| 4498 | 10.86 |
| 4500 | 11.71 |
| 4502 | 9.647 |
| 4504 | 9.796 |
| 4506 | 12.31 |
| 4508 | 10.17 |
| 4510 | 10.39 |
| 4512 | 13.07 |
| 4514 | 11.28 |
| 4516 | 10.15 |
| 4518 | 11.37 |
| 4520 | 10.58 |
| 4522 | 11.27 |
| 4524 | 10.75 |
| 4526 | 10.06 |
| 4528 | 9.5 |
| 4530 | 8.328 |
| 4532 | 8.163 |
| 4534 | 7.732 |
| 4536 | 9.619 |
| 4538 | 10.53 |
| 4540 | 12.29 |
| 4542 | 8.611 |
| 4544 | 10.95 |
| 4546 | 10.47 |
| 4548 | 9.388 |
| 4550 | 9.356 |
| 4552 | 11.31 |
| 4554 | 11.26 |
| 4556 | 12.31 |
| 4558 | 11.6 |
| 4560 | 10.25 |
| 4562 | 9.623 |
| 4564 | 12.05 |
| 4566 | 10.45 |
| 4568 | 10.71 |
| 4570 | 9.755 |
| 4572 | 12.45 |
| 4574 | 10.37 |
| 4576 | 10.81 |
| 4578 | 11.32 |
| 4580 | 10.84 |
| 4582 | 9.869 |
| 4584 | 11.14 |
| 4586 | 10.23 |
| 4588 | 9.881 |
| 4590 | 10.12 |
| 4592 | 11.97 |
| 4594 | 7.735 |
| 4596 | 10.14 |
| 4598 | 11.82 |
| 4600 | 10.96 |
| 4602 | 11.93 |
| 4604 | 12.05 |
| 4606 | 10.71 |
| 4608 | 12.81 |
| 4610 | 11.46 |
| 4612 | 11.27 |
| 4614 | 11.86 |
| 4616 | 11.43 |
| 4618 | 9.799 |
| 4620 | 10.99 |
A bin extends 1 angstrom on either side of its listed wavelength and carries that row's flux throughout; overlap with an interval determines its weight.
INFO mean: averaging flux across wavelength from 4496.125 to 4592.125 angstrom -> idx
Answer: 10.6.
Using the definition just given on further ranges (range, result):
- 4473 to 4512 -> 10.3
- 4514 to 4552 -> 10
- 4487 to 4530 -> 10.7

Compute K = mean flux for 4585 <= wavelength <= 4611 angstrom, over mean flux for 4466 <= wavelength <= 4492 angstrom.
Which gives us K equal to 1.13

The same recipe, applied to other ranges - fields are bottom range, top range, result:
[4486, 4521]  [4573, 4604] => 0.99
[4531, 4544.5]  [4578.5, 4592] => 1.09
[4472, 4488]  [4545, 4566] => 1.12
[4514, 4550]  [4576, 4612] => 1.09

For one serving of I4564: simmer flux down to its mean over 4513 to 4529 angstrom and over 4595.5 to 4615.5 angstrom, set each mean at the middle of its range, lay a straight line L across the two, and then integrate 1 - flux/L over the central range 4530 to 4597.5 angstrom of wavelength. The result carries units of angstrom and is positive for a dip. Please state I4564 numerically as 4.3 angstrom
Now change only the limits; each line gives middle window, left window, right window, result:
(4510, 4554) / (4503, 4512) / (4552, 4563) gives 2.92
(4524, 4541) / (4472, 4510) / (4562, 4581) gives 1.58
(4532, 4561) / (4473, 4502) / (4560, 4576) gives 0.70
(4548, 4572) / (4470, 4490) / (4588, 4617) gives -0.49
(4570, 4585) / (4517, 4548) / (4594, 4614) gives -0.11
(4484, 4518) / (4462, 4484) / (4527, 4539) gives -4.09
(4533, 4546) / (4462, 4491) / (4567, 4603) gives 0.38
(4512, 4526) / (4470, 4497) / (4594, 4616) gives -0.81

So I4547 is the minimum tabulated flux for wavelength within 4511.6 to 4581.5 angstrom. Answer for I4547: 7.732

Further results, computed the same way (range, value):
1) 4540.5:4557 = 8.611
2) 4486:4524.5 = 8.473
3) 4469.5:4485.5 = 8.507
